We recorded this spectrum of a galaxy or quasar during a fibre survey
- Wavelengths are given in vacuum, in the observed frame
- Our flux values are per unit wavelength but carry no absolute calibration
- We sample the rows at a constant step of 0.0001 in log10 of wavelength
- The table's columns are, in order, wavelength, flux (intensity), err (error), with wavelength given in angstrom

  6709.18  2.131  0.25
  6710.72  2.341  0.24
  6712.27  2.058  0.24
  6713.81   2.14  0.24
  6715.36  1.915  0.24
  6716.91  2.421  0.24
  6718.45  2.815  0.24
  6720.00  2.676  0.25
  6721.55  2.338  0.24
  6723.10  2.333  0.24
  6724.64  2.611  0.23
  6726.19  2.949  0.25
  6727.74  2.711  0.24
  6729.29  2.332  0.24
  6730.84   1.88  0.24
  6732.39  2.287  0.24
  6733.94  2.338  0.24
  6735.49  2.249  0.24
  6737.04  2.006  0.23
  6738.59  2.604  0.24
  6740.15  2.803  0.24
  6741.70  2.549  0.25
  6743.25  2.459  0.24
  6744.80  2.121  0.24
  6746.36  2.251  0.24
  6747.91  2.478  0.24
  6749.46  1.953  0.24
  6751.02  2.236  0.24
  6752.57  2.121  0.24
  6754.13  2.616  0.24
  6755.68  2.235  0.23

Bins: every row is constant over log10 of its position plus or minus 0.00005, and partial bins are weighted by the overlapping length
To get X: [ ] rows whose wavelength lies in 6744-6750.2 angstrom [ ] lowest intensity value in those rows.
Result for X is 1.953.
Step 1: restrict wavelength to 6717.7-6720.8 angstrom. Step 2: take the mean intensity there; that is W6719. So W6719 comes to 2.74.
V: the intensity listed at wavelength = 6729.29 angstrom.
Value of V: 2.332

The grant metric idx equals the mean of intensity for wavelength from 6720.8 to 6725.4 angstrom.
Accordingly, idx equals 2.43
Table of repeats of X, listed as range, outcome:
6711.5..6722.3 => 1.915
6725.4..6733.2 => 1.88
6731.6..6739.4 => 2.006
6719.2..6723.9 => 2.333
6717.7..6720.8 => 2.676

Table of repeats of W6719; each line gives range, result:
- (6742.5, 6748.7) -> 2.33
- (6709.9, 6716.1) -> 2.12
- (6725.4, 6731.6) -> 2.47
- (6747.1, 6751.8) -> 2.23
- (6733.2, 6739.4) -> 2.3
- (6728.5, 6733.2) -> 2.17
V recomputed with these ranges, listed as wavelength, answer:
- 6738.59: 2.604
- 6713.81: 2.14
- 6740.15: 2.803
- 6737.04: 2.006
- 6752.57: 2.121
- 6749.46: 1.953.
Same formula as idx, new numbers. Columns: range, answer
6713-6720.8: 2.39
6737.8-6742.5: 2.65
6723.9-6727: 2.78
